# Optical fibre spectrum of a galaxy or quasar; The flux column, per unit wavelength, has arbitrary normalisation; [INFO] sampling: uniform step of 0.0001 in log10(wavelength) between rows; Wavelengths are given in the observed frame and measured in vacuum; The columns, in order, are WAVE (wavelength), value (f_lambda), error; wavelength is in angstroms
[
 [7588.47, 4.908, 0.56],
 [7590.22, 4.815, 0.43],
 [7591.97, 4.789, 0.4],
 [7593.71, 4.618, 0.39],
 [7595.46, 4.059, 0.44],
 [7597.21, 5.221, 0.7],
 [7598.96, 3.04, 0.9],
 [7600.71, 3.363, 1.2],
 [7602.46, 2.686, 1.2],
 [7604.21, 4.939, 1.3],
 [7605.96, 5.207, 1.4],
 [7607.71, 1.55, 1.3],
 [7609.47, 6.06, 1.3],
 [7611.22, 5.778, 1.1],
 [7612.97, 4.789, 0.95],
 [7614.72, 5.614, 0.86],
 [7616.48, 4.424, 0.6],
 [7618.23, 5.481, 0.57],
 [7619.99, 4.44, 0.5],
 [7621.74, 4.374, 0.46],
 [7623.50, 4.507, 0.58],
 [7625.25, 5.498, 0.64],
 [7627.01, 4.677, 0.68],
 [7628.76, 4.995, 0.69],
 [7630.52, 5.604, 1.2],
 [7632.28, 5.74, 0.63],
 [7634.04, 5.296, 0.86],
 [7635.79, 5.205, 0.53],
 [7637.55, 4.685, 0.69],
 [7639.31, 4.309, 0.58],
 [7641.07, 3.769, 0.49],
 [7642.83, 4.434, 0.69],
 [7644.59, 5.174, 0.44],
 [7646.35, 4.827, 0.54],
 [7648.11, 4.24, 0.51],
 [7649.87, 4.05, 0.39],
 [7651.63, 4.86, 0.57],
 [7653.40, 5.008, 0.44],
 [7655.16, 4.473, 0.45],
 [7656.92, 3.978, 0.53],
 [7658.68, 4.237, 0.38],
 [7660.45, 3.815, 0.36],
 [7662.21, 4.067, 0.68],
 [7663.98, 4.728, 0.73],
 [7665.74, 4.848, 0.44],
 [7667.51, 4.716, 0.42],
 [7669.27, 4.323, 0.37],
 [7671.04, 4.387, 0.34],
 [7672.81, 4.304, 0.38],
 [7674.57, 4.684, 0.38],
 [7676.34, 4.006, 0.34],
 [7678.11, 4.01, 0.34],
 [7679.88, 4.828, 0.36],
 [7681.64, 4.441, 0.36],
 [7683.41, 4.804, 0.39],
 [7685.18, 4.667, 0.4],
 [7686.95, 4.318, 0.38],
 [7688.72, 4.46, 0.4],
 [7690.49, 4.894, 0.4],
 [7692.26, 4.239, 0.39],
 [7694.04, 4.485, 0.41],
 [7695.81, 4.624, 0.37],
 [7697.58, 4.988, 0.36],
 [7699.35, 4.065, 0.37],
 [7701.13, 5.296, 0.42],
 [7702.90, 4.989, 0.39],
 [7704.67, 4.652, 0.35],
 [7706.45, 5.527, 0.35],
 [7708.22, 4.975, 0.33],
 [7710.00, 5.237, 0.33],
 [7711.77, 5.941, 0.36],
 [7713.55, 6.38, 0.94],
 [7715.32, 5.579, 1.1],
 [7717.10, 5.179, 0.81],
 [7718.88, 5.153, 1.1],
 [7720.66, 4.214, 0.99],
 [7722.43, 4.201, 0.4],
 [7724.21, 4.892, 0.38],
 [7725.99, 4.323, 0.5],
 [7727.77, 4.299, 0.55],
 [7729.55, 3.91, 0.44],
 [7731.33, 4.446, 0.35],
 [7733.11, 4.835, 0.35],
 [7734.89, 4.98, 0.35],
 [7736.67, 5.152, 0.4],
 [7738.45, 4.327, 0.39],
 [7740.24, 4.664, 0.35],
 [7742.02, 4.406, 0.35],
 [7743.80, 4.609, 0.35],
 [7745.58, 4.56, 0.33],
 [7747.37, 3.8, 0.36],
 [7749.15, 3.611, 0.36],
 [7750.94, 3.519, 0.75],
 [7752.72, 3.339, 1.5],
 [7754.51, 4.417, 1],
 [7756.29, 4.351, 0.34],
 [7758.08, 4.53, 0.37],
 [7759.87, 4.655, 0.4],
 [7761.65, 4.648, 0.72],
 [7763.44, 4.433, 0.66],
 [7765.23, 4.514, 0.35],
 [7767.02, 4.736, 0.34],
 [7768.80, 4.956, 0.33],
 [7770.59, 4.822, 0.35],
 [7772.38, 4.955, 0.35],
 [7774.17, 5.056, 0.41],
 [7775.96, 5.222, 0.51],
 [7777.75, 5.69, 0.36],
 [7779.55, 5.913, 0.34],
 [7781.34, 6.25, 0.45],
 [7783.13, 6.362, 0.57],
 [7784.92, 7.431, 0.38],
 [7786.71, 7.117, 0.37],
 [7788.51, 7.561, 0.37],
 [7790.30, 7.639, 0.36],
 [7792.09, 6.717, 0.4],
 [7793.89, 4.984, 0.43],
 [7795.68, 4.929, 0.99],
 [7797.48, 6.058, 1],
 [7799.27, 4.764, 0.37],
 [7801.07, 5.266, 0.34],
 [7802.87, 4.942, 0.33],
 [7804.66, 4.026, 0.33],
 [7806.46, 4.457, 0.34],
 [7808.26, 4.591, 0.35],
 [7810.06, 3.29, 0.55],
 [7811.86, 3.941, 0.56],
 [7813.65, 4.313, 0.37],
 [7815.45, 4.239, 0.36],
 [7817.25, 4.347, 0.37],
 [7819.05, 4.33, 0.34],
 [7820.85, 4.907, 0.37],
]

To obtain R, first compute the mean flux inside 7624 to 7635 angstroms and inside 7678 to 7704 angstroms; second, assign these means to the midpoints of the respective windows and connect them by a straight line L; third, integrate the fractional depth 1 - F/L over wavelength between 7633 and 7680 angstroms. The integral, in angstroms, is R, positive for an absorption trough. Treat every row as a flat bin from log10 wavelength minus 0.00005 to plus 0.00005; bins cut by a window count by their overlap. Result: 4.7 angstroms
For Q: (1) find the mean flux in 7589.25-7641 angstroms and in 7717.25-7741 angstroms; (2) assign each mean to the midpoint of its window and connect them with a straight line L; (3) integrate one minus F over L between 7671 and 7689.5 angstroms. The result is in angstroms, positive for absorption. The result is 0.7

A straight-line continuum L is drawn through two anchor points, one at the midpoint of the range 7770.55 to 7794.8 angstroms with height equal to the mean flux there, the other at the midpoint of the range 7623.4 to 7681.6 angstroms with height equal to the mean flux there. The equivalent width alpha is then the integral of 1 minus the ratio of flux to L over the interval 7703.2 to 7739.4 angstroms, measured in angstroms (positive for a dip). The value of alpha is 3.4 angstroms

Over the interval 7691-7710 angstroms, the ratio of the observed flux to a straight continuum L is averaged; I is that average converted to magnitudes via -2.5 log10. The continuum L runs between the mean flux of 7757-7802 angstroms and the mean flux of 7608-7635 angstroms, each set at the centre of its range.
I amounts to 0.11 mag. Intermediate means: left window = 5.07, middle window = 4.81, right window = 5.56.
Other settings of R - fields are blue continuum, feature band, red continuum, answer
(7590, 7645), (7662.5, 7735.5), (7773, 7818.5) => 4.0 angstroms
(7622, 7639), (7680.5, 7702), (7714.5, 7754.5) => 0.5 angstroms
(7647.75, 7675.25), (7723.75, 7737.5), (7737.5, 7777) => -0.4 angstroms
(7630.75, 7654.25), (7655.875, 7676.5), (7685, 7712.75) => 1.9 angstroms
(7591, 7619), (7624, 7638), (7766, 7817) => -1.9 angstroms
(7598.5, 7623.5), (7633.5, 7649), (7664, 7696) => -0.6 angstroms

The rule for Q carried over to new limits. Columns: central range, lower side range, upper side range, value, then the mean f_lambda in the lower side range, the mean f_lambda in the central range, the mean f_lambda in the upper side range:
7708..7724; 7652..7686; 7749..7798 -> -1.2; 4.44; 5.2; 5.32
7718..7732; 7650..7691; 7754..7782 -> 0.9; 4.46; 4.43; 4.94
